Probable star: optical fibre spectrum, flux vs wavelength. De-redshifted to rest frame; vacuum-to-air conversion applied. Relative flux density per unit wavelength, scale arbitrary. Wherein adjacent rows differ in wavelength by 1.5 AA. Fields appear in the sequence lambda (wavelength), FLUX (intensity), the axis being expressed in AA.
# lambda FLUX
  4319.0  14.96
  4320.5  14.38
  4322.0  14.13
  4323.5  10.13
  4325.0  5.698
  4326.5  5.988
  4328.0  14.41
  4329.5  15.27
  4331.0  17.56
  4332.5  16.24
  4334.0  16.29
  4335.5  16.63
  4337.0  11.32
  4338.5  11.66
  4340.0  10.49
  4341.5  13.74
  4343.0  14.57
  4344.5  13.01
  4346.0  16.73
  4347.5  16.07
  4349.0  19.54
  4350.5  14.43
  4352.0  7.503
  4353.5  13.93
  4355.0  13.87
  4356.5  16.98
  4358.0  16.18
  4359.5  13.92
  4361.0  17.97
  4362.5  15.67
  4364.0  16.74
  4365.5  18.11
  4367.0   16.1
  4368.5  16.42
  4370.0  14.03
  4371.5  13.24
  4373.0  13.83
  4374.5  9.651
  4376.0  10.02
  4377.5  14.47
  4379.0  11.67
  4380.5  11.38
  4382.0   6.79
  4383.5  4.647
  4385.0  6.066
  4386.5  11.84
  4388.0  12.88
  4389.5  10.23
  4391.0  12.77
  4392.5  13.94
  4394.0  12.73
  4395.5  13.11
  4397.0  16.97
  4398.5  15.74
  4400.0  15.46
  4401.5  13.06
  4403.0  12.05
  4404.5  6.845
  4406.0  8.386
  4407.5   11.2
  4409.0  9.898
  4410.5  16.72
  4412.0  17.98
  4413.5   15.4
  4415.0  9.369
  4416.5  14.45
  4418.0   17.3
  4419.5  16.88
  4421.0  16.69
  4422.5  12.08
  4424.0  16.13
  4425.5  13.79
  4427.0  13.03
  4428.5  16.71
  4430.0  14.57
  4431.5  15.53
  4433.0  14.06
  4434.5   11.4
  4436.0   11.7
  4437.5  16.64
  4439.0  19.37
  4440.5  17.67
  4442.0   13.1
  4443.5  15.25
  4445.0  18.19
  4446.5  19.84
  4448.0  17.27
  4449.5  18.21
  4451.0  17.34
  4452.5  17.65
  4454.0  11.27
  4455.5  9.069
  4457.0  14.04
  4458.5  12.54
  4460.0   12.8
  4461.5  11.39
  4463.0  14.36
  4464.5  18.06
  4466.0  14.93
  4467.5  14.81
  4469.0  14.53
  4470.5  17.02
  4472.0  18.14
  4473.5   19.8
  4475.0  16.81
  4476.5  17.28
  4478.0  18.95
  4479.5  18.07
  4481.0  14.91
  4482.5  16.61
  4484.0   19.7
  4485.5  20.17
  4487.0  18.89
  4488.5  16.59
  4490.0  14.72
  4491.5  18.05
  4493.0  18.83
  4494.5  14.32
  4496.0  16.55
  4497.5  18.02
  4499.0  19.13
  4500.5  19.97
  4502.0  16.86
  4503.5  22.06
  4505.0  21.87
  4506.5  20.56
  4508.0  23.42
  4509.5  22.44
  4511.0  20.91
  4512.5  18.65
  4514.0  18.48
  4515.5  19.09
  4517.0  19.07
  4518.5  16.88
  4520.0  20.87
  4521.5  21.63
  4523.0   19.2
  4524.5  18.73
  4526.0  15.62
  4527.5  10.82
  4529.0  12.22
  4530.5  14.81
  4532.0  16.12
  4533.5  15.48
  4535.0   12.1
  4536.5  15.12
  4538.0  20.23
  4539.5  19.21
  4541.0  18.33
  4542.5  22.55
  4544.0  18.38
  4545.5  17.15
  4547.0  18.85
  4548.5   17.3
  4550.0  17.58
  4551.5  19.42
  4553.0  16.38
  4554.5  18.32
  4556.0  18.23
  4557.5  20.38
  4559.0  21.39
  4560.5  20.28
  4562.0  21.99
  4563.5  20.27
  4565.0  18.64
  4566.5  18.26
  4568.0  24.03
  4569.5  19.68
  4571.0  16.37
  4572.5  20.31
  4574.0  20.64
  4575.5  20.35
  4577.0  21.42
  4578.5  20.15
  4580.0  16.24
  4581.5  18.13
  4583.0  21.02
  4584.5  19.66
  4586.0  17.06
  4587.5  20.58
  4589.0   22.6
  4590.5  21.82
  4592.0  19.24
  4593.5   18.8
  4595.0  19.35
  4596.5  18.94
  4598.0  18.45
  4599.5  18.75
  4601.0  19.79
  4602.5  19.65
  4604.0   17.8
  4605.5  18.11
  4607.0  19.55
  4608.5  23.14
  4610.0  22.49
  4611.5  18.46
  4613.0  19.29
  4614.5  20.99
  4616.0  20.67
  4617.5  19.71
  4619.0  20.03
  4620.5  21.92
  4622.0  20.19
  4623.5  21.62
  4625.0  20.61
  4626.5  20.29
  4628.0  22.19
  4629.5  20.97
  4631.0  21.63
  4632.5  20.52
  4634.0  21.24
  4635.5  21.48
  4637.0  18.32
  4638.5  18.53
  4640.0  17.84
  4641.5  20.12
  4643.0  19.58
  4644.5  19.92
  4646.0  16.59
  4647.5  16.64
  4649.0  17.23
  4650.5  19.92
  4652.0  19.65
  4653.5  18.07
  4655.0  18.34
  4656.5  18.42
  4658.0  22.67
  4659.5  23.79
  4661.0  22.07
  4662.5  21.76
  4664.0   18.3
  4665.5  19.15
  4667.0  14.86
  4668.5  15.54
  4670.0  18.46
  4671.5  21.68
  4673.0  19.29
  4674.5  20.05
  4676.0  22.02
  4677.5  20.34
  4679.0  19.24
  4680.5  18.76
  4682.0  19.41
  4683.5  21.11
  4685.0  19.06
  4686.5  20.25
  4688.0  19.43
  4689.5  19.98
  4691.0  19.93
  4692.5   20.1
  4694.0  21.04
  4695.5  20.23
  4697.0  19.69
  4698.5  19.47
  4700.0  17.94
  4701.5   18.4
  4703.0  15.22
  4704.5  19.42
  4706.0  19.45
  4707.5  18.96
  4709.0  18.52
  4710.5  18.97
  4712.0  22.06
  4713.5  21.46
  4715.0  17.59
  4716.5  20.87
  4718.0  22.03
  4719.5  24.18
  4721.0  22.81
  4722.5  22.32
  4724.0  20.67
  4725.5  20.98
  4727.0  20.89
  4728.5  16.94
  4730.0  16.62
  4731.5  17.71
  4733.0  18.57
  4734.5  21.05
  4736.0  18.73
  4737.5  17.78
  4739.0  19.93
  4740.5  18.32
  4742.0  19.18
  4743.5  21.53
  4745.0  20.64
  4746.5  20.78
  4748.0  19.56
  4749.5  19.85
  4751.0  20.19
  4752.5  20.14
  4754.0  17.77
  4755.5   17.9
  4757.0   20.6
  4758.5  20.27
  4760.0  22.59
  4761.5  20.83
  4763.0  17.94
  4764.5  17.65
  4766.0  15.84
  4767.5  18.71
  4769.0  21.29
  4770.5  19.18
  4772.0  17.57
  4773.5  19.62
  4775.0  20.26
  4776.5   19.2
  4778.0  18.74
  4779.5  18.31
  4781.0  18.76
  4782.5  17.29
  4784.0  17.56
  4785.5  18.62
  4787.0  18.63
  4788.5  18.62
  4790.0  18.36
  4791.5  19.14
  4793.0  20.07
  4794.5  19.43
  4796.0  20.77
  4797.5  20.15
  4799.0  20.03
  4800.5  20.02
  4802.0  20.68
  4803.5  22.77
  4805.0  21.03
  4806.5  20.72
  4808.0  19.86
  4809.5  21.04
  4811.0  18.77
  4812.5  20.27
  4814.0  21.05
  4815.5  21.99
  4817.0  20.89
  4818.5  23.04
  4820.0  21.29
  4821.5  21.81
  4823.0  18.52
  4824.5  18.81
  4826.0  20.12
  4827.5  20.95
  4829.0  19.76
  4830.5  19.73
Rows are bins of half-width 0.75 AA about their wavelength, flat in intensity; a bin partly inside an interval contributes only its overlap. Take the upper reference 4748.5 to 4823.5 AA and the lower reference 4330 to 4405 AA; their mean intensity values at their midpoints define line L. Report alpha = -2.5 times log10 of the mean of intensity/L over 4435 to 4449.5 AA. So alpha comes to -0.13 mag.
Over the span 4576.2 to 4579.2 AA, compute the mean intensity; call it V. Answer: 20.8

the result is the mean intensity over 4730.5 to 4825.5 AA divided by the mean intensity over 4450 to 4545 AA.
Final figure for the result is 1.1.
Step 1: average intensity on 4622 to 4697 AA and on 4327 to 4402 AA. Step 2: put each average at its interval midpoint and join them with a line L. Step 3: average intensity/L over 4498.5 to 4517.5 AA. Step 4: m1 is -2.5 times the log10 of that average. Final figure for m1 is -0.21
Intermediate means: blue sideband 13.7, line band 20.2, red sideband 19.8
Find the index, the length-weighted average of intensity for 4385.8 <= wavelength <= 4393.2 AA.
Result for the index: 12.3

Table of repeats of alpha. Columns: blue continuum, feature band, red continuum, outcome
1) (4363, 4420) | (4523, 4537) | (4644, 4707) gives 0.086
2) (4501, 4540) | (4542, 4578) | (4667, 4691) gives -0.056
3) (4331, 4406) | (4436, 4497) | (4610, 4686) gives -0.043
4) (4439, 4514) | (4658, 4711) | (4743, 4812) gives -0.040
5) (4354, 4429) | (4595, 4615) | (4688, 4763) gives -0.125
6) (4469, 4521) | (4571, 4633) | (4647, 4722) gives -0.045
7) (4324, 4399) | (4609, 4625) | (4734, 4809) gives -0.196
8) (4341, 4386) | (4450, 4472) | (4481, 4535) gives 0.152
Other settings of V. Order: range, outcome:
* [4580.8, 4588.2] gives 19.3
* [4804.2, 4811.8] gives 20.3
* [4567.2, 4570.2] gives 21.8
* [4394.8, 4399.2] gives 15.3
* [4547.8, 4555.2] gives 17.8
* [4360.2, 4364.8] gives 16.8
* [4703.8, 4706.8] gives 19.4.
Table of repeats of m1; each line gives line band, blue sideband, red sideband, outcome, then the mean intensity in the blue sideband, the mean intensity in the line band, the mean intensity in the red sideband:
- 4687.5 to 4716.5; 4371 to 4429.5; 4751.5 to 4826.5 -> -0.074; 12.7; 19.4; 19.7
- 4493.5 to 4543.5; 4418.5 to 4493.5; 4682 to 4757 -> -0.089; 15.9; 18.2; 19.7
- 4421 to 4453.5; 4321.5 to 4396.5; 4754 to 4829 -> -0.092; 13.2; 15.7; 19.7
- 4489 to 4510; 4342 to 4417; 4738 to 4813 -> -0.242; 13.3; 19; 19.5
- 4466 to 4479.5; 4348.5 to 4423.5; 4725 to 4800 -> -0.164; 13.3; 17.1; 19.2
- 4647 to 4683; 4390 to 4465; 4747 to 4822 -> -0.087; 14.4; 19.4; 19.7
